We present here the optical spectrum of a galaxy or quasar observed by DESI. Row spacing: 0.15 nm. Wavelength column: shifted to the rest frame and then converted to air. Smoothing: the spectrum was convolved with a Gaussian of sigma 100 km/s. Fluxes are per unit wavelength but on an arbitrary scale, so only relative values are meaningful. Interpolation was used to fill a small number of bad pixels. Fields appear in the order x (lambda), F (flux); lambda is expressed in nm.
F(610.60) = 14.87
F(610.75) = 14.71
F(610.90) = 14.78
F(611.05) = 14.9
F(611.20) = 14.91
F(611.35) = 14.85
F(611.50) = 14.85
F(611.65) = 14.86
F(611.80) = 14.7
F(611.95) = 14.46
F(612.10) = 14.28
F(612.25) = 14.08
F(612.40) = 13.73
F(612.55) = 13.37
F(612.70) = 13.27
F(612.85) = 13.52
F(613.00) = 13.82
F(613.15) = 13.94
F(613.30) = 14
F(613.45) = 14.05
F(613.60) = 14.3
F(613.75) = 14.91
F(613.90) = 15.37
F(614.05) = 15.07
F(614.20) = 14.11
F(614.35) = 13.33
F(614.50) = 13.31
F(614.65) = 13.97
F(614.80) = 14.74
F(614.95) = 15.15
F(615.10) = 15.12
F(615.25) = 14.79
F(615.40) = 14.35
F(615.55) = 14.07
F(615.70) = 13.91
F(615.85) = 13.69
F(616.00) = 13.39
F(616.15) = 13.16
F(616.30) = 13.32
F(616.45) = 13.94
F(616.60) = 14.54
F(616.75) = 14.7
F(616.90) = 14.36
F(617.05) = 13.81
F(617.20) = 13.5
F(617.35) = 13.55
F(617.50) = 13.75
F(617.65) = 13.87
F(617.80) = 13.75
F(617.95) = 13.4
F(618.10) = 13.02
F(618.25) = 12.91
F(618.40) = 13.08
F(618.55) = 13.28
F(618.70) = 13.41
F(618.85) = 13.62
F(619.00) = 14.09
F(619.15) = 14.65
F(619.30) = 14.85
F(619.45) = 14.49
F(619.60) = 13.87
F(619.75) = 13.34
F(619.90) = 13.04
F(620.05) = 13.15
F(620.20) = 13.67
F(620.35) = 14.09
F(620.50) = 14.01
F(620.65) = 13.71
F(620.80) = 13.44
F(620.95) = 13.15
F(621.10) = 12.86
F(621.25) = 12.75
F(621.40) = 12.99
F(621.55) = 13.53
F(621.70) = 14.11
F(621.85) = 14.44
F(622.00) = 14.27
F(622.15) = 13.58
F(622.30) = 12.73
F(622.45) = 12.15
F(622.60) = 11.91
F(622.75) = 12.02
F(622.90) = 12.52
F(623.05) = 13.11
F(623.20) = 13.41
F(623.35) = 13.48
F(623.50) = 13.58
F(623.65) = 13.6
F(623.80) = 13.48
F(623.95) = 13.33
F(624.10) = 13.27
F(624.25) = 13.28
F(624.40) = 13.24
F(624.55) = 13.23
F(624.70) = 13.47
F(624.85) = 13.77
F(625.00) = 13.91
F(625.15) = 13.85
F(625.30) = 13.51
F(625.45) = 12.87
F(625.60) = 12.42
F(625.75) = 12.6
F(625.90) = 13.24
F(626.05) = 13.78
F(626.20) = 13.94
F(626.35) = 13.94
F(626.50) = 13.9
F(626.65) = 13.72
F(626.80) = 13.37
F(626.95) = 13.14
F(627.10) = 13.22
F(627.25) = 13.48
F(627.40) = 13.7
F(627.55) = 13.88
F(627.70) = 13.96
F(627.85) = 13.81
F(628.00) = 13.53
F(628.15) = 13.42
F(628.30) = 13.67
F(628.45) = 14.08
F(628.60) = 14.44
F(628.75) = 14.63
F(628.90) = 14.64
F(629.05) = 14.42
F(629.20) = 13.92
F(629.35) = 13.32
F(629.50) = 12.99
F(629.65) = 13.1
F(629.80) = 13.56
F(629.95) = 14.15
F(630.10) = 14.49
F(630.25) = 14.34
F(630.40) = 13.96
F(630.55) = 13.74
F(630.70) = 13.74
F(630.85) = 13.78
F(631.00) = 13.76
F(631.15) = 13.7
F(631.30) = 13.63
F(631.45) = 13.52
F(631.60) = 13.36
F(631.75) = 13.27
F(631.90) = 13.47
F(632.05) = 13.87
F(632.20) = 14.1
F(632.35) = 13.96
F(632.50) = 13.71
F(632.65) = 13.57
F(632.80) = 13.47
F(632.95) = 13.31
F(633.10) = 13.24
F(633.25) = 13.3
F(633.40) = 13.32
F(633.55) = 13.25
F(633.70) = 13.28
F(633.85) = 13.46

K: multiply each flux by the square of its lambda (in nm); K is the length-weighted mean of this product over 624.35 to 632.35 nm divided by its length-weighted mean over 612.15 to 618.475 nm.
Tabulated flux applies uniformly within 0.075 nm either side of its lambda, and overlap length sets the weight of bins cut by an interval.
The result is 1.02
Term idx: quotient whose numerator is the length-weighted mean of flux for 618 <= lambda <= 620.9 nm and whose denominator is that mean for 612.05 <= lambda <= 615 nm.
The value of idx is 0.97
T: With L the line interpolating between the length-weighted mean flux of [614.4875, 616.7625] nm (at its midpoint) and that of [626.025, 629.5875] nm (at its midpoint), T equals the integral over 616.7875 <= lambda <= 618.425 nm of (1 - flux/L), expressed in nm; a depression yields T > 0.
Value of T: 0.06 nm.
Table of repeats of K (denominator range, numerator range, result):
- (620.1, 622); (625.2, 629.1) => 1.03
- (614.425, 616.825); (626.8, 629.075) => 1.02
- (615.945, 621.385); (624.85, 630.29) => 1.03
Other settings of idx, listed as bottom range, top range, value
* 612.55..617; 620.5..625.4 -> 0.94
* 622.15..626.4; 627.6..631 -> 1.05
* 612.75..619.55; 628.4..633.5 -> 0.98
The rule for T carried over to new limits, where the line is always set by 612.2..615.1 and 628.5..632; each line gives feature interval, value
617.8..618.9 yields 0.06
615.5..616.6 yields 0.03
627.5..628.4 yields 0.01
